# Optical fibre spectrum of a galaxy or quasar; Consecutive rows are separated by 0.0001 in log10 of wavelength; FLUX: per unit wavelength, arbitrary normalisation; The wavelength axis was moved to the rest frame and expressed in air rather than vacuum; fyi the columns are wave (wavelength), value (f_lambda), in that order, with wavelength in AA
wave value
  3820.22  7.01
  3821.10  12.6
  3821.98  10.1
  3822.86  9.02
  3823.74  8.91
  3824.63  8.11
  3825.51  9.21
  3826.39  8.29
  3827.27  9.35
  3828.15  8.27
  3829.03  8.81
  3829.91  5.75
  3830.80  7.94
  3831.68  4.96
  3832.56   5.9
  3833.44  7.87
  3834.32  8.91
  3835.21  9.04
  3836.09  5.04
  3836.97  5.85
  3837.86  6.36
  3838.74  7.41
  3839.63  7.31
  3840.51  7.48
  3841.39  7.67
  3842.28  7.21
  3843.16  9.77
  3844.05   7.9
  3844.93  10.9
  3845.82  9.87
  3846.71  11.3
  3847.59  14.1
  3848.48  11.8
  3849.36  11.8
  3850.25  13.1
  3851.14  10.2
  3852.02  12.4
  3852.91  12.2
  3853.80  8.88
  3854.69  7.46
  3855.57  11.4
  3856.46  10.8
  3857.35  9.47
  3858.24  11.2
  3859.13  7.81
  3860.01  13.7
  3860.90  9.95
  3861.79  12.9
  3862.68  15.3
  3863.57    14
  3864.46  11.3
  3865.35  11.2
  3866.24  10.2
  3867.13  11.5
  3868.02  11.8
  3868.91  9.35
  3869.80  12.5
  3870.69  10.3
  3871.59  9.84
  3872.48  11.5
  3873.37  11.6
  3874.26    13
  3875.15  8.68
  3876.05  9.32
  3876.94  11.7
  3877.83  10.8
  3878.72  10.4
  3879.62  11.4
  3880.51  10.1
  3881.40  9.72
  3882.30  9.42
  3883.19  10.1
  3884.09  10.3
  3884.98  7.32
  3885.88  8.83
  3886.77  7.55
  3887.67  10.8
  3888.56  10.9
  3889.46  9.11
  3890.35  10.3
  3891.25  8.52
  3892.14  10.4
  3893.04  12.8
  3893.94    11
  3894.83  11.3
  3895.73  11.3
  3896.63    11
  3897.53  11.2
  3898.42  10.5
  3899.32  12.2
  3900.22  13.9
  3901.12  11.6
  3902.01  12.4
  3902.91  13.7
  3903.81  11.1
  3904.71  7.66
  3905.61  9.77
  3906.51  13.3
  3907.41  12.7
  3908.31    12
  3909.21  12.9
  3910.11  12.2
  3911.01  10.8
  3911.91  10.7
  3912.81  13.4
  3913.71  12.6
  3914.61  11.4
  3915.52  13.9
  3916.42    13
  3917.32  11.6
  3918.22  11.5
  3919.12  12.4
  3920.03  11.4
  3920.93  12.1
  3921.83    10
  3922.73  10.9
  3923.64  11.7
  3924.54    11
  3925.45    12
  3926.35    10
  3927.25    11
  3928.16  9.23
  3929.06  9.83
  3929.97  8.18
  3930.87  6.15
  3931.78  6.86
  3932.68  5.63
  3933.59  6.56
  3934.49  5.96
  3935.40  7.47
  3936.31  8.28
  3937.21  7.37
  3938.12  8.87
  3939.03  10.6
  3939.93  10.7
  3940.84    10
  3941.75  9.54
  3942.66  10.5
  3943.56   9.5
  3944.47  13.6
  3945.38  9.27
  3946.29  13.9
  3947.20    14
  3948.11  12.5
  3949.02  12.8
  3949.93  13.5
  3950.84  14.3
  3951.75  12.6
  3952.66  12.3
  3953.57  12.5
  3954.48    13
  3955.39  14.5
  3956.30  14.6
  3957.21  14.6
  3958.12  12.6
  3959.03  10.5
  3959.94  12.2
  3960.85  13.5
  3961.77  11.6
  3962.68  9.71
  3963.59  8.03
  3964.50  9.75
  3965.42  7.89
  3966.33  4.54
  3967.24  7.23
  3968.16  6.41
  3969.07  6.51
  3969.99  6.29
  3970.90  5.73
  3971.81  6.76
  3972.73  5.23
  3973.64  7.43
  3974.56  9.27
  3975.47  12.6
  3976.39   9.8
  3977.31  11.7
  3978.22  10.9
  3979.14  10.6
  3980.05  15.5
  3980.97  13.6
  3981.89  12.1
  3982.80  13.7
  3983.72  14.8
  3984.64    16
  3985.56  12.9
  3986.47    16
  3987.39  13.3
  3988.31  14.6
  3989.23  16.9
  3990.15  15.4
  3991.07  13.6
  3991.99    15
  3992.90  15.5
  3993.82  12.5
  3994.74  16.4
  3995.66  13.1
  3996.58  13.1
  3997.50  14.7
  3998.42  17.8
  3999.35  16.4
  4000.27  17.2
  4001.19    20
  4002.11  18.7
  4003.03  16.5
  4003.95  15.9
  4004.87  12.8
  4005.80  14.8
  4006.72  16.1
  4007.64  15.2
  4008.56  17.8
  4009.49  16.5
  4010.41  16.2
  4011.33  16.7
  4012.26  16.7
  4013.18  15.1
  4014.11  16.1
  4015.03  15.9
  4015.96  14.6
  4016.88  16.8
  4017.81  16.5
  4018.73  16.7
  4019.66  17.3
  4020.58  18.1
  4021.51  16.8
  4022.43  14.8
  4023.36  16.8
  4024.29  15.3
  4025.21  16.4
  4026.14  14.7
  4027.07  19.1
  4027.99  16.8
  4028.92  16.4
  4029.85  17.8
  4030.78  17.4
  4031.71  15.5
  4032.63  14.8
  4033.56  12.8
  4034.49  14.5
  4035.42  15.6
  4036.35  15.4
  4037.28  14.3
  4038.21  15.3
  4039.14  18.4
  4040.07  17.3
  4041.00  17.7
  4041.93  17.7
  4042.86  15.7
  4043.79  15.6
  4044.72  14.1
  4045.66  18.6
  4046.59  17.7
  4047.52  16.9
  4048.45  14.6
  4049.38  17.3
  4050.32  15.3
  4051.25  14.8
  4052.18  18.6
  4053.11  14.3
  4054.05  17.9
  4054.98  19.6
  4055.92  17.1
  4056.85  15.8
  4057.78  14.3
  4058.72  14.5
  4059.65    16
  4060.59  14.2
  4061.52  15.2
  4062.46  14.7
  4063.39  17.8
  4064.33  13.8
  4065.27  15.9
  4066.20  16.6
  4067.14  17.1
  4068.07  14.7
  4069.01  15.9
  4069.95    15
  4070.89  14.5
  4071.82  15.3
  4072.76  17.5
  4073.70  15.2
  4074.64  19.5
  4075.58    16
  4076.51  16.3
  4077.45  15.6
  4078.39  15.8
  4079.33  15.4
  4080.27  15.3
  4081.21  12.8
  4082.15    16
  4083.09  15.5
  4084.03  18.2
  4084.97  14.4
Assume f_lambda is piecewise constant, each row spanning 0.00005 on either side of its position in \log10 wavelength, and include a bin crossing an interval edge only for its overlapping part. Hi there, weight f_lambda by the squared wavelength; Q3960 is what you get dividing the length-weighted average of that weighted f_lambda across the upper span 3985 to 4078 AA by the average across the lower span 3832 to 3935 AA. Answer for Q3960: 1.7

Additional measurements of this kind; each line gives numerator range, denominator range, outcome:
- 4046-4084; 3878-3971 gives 1.61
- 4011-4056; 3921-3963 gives 1.58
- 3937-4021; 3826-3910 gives 1.35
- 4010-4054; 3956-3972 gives 1.80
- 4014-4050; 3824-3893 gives 1.81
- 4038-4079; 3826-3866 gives 1.88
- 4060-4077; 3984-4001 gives 1.09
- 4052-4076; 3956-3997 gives 1.45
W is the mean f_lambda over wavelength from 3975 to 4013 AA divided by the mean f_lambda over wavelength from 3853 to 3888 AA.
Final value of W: 1.40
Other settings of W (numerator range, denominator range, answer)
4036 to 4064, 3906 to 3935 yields 1.51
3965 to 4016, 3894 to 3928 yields 1.14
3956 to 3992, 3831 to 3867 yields 1.14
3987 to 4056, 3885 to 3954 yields 1.48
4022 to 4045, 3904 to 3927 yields 1.38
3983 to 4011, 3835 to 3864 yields 1.54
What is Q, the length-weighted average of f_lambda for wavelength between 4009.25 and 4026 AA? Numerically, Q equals 16.3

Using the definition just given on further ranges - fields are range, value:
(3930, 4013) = 12.1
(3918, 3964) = 10.8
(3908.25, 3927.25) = 11.8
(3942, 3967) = 11.7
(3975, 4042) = 15.4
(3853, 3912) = 10.9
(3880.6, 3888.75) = 9.42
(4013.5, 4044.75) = 16.2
